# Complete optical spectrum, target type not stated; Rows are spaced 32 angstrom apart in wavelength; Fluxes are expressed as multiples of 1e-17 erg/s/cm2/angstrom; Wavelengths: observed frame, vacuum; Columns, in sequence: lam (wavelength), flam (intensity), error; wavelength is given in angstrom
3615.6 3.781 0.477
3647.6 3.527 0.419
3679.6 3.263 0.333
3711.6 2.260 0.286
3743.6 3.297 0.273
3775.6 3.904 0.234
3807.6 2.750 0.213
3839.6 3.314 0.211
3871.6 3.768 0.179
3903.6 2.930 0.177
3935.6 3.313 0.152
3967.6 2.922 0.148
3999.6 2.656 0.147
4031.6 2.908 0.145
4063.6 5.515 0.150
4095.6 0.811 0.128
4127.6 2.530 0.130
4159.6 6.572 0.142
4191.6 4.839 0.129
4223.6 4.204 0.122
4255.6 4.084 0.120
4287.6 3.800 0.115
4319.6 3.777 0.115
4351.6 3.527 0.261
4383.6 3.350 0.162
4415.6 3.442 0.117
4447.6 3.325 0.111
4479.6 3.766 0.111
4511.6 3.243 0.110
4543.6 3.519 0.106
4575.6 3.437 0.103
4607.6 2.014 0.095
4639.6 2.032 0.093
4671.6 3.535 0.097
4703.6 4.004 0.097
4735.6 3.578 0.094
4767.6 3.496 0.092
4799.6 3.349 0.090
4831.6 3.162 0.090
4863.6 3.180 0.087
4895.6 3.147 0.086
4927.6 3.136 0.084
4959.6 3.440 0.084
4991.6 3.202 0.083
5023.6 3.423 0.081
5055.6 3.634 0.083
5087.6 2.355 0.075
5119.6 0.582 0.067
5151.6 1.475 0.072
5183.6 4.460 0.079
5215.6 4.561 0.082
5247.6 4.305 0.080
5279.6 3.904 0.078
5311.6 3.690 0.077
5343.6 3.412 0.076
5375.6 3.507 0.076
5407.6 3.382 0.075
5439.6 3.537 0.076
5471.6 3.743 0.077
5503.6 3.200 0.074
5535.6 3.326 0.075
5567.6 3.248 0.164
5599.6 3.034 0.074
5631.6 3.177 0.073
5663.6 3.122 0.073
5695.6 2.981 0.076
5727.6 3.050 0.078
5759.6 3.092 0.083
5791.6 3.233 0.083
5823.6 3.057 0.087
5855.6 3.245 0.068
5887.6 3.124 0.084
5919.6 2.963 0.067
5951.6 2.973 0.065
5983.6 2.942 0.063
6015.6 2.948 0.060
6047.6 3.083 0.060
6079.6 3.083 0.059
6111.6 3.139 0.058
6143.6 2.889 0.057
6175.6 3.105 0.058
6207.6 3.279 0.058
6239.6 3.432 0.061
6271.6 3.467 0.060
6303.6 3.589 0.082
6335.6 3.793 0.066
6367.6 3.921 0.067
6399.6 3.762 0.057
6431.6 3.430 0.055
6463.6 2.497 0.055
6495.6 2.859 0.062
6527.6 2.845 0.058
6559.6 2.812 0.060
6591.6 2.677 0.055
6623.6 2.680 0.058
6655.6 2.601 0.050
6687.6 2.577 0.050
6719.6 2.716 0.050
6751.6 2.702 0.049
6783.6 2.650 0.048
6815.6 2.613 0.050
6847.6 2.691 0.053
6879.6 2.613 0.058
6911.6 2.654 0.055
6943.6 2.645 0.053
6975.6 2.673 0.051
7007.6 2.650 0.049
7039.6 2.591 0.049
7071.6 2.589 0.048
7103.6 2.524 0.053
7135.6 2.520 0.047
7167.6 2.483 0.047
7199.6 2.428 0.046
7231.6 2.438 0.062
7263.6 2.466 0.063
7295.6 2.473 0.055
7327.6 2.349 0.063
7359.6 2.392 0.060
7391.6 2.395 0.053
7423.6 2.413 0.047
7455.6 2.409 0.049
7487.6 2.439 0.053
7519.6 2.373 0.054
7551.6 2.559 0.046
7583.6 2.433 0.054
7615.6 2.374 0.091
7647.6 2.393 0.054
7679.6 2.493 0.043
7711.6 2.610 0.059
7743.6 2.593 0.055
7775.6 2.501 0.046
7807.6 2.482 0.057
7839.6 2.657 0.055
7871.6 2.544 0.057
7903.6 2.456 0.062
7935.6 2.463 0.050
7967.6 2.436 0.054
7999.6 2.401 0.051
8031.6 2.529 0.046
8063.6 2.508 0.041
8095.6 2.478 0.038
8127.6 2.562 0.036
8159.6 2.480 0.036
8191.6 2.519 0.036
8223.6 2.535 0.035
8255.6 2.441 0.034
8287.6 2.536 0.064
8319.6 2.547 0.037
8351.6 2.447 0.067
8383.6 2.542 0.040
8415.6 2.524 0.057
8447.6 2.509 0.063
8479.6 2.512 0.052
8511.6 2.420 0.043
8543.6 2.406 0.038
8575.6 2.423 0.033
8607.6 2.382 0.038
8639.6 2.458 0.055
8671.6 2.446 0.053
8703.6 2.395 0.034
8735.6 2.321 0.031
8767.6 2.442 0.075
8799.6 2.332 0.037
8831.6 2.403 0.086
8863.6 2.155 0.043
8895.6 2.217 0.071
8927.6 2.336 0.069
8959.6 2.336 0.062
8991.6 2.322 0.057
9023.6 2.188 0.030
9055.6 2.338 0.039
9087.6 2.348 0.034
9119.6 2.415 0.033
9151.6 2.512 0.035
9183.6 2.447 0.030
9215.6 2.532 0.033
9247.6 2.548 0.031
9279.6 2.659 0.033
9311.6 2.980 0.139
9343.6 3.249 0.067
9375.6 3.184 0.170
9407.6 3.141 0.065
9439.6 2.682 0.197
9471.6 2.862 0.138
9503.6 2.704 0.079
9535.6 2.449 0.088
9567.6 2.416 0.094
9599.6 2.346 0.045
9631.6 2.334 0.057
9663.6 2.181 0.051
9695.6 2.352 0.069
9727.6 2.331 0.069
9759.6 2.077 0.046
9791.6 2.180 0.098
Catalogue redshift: 1.27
